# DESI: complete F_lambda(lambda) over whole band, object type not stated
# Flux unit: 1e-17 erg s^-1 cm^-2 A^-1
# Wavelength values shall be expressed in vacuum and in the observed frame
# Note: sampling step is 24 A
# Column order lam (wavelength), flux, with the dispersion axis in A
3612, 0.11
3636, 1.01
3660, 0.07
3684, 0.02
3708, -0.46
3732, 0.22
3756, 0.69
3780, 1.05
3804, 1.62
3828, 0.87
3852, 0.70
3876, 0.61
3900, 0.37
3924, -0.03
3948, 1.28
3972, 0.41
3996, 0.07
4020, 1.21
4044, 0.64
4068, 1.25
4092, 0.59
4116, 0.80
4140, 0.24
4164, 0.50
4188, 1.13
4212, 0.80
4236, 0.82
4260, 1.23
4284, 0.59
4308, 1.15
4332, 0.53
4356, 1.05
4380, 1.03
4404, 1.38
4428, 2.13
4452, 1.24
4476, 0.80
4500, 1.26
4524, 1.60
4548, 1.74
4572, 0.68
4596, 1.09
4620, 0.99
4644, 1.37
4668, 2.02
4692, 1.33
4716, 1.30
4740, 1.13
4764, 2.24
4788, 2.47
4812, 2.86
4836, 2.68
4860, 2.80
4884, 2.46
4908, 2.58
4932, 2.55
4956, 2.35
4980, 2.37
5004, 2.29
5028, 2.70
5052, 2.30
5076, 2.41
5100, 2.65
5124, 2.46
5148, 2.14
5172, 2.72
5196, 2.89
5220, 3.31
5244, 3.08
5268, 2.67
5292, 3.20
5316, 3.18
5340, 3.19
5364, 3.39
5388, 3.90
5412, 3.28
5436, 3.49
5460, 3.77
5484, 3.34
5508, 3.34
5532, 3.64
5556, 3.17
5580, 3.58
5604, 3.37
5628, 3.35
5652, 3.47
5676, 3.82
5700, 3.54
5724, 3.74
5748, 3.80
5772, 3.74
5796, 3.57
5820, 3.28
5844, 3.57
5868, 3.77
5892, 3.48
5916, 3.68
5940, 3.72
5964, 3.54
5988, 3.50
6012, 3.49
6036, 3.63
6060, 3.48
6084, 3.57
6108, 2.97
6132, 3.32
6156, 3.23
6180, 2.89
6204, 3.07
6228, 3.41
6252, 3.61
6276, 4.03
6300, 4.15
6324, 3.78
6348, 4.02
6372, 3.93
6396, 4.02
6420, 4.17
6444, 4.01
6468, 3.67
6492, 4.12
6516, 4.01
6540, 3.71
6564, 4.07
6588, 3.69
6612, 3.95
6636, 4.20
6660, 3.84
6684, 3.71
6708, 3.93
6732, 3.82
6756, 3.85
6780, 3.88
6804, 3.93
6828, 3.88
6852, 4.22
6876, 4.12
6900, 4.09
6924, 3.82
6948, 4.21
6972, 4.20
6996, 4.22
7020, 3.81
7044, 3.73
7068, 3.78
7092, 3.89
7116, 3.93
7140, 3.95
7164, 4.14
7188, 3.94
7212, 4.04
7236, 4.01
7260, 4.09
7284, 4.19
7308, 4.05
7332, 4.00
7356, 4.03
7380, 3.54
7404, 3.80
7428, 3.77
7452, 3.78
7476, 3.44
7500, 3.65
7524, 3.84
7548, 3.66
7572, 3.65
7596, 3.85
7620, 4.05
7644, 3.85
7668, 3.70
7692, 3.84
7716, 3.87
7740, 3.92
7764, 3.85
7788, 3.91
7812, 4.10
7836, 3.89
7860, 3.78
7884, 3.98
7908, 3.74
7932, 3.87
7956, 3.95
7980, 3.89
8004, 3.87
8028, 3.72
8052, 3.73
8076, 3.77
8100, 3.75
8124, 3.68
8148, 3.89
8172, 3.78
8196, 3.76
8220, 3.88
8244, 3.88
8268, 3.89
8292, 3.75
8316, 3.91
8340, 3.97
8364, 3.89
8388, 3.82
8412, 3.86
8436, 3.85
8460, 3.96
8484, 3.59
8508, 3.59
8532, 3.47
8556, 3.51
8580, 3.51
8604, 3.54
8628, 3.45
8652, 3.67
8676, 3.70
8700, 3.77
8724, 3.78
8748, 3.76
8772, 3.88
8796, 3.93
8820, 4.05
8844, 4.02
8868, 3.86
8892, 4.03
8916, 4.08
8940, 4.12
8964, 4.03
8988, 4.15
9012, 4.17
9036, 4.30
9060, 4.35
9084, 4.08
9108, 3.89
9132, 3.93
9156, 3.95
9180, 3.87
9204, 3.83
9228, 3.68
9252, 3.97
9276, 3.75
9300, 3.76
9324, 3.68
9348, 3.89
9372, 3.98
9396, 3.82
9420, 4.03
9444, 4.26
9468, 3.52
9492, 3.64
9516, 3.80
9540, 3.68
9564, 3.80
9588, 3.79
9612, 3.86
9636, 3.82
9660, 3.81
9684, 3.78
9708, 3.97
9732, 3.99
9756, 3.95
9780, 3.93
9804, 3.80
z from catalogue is 0.196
